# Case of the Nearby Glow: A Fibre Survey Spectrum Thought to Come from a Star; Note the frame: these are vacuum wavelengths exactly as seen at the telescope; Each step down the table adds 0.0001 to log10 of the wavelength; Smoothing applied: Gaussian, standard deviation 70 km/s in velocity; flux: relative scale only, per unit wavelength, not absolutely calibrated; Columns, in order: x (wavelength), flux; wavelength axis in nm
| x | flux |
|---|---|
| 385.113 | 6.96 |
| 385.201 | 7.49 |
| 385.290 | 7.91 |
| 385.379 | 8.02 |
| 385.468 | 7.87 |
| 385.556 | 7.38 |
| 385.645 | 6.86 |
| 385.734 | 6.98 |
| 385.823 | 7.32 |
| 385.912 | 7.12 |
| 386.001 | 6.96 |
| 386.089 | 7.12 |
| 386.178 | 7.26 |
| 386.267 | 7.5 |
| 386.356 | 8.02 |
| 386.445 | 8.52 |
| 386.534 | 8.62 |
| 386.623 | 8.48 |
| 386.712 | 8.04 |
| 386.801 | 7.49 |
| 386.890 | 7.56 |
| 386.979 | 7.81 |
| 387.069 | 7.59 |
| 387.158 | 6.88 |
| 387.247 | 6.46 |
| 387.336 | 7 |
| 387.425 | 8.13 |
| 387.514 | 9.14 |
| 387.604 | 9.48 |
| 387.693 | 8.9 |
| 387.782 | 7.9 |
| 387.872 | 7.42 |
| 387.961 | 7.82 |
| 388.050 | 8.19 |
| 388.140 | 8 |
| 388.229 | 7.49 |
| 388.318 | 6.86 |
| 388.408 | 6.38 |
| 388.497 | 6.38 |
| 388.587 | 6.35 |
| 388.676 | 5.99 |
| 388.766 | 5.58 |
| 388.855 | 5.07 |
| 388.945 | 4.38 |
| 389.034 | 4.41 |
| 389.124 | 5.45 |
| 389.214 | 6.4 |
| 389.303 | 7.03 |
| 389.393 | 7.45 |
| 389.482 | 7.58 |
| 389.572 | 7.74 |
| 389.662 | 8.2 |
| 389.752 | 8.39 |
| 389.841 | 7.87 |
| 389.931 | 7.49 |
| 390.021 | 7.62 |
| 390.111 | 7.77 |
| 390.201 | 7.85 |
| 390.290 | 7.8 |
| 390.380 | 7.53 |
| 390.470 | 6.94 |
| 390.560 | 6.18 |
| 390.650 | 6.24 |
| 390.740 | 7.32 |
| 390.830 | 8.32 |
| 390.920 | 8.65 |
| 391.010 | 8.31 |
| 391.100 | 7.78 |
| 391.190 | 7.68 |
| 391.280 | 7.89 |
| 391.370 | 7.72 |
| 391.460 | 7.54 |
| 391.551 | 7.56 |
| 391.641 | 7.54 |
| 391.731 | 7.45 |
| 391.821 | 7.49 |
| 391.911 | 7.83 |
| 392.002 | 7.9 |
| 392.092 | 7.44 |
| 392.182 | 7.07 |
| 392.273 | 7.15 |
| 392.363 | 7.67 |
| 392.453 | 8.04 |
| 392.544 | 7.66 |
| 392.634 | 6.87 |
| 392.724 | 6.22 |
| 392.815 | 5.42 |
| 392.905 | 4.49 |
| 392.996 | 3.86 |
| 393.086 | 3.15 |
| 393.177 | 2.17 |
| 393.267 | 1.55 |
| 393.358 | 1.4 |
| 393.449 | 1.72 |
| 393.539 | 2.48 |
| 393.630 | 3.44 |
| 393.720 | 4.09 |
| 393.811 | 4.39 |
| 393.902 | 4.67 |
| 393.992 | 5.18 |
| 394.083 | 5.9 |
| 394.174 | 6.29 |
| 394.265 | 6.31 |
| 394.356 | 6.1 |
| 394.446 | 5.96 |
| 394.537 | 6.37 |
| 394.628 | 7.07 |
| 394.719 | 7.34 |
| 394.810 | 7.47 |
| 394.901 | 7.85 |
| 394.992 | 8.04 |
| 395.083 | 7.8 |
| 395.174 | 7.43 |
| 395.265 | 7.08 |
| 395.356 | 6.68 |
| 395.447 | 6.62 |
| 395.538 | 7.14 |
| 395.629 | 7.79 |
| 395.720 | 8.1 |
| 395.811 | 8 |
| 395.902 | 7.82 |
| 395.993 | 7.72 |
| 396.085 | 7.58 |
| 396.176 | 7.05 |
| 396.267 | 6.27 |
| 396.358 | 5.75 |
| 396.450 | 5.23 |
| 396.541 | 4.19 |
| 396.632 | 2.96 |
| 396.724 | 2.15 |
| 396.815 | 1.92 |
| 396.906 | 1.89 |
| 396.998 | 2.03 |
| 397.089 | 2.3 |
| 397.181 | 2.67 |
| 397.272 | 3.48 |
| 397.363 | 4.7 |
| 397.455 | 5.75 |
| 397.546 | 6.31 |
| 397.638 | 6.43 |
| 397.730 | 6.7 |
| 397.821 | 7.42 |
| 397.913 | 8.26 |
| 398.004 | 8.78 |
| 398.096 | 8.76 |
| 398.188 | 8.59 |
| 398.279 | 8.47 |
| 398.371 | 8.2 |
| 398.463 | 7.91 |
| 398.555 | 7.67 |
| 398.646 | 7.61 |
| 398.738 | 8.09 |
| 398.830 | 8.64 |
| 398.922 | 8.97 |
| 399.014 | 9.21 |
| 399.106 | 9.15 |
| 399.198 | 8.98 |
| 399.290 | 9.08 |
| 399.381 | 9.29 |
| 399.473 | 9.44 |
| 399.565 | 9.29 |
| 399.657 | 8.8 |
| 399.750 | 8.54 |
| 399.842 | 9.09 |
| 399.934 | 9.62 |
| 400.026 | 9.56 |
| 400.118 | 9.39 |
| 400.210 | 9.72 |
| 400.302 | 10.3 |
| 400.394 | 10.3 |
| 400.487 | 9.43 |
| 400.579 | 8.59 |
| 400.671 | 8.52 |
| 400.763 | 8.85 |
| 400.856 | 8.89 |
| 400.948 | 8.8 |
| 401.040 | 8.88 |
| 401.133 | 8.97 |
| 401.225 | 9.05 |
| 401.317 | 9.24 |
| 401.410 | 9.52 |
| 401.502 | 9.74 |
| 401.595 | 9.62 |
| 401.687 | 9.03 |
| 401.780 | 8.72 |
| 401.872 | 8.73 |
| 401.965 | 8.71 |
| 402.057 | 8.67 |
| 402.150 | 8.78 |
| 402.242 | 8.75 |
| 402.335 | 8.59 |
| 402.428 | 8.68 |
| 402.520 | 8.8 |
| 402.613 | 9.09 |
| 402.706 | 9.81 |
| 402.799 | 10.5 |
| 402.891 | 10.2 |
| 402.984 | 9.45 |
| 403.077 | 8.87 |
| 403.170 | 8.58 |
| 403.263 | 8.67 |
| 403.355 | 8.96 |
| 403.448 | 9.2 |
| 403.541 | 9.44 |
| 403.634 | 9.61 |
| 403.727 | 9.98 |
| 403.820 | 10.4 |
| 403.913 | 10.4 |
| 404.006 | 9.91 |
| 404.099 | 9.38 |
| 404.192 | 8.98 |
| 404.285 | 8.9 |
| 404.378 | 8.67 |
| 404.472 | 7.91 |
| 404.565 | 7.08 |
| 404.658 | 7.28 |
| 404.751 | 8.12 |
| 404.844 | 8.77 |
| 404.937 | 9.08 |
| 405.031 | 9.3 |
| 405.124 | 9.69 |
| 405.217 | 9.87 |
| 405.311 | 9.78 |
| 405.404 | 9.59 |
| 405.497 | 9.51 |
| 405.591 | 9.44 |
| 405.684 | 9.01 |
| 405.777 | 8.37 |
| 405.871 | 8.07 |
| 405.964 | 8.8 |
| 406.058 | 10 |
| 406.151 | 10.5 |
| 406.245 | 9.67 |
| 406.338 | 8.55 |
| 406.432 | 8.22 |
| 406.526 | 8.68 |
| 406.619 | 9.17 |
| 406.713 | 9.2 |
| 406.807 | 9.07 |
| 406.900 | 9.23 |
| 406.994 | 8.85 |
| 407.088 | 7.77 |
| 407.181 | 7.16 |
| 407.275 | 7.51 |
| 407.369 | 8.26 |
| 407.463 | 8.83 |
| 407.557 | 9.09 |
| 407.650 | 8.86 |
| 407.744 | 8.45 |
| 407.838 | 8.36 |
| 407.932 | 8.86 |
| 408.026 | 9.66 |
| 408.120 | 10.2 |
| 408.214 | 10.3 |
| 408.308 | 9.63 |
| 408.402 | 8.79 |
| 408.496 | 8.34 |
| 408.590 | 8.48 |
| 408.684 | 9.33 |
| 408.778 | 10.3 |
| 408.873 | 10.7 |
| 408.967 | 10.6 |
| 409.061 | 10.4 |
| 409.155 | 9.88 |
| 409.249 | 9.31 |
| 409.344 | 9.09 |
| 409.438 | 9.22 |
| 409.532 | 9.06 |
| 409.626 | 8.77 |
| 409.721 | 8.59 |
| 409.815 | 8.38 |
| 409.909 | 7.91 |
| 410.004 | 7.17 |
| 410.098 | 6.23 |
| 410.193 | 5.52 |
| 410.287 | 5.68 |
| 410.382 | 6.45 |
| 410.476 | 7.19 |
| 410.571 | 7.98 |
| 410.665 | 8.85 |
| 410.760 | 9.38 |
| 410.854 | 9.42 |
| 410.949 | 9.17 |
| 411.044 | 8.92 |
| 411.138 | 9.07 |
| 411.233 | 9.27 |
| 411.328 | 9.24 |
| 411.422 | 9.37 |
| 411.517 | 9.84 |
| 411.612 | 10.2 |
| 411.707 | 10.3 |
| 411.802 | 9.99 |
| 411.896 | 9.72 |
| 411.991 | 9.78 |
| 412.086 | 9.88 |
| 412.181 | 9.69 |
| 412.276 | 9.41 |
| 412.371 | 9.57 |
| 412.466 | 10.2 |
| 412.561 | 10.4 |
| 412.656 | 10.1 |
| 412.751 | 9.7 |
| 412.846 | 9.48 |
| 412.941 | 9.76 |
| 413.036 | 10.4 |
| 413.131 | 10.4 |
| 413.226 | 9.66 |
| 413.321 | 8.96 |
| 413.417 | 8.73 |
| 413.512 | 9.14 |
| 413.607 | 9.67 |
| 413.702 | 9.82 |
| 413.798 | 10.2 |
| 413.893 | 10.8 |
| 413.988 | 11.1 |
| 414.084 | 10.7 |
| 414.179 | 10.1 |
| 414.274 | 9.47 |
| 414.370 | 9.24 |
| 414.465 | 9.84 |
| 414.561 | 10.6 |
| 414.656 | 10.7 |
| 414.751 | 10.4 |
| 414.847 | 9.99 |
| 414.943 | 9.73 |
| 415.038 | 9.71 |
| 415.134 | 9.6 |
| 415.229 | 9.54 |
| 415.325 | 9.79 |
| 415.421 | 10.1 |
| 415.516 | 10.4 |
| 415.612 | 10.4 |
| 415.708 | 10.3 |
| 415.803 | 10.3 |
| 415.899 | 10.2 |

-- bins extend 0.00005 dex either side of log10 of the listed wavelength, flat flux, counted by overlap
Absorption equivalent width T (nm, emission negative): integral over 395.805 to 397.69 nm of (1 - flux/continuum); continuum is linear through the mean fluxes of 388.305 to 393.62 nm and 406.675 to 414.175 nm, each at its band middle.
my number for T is 0.64 nm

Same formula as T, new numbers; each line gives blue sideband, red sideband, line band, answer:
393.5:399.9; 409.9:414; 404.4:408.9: -0.35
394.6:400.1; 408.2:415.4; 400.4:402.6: -0.35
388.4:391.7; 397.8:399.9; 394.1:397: 0.65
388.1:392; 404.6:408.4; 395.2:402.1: 0.43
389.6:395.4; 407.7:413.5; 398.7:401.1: -0.49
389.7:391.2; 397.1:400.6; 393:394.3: 0.68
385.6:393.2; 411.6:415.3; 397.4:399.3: 0.04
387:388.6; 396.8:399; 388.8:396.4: 0.51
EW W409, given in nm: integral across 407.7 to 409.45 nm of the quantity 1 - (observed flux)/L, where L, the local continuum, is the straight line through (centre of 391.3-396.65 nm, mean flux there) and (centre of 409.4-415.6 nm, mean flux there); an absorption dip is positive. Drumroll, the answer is -0.16 nm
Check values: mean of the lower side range 6.18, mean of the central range 9.47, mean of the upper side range 9.36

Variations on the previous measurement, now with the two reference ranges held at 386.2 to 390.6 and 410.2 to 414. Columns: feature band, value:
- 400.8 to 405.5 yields -0.28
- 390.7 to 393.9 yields 0.66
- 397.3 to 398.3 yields 0.12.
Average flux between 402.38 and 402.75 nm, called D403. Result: 9.08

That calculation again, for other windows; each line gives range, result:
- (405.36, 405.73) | 9.39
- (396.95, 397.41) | 3.03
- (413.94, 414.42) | 10.1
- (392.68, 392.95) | 5.37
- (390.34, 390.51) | 7.23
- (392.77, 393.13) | 4.24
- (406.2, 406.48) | 8.8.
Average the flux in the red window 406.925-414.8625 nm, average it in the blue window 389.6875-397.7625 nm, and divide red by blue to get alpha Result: 1.50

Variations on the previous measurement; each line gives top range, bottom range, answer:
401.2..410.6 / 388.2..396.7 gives 1.38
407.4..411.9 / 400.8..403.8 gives 0.97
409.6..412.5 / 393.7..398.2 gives 1.45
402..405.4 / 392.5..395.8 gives 1.62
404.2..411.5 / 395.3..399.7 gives 1.30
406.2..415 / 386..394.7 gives 1.37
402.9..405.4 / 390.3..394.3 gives 1.49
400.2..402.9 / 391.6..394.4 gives 1.68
